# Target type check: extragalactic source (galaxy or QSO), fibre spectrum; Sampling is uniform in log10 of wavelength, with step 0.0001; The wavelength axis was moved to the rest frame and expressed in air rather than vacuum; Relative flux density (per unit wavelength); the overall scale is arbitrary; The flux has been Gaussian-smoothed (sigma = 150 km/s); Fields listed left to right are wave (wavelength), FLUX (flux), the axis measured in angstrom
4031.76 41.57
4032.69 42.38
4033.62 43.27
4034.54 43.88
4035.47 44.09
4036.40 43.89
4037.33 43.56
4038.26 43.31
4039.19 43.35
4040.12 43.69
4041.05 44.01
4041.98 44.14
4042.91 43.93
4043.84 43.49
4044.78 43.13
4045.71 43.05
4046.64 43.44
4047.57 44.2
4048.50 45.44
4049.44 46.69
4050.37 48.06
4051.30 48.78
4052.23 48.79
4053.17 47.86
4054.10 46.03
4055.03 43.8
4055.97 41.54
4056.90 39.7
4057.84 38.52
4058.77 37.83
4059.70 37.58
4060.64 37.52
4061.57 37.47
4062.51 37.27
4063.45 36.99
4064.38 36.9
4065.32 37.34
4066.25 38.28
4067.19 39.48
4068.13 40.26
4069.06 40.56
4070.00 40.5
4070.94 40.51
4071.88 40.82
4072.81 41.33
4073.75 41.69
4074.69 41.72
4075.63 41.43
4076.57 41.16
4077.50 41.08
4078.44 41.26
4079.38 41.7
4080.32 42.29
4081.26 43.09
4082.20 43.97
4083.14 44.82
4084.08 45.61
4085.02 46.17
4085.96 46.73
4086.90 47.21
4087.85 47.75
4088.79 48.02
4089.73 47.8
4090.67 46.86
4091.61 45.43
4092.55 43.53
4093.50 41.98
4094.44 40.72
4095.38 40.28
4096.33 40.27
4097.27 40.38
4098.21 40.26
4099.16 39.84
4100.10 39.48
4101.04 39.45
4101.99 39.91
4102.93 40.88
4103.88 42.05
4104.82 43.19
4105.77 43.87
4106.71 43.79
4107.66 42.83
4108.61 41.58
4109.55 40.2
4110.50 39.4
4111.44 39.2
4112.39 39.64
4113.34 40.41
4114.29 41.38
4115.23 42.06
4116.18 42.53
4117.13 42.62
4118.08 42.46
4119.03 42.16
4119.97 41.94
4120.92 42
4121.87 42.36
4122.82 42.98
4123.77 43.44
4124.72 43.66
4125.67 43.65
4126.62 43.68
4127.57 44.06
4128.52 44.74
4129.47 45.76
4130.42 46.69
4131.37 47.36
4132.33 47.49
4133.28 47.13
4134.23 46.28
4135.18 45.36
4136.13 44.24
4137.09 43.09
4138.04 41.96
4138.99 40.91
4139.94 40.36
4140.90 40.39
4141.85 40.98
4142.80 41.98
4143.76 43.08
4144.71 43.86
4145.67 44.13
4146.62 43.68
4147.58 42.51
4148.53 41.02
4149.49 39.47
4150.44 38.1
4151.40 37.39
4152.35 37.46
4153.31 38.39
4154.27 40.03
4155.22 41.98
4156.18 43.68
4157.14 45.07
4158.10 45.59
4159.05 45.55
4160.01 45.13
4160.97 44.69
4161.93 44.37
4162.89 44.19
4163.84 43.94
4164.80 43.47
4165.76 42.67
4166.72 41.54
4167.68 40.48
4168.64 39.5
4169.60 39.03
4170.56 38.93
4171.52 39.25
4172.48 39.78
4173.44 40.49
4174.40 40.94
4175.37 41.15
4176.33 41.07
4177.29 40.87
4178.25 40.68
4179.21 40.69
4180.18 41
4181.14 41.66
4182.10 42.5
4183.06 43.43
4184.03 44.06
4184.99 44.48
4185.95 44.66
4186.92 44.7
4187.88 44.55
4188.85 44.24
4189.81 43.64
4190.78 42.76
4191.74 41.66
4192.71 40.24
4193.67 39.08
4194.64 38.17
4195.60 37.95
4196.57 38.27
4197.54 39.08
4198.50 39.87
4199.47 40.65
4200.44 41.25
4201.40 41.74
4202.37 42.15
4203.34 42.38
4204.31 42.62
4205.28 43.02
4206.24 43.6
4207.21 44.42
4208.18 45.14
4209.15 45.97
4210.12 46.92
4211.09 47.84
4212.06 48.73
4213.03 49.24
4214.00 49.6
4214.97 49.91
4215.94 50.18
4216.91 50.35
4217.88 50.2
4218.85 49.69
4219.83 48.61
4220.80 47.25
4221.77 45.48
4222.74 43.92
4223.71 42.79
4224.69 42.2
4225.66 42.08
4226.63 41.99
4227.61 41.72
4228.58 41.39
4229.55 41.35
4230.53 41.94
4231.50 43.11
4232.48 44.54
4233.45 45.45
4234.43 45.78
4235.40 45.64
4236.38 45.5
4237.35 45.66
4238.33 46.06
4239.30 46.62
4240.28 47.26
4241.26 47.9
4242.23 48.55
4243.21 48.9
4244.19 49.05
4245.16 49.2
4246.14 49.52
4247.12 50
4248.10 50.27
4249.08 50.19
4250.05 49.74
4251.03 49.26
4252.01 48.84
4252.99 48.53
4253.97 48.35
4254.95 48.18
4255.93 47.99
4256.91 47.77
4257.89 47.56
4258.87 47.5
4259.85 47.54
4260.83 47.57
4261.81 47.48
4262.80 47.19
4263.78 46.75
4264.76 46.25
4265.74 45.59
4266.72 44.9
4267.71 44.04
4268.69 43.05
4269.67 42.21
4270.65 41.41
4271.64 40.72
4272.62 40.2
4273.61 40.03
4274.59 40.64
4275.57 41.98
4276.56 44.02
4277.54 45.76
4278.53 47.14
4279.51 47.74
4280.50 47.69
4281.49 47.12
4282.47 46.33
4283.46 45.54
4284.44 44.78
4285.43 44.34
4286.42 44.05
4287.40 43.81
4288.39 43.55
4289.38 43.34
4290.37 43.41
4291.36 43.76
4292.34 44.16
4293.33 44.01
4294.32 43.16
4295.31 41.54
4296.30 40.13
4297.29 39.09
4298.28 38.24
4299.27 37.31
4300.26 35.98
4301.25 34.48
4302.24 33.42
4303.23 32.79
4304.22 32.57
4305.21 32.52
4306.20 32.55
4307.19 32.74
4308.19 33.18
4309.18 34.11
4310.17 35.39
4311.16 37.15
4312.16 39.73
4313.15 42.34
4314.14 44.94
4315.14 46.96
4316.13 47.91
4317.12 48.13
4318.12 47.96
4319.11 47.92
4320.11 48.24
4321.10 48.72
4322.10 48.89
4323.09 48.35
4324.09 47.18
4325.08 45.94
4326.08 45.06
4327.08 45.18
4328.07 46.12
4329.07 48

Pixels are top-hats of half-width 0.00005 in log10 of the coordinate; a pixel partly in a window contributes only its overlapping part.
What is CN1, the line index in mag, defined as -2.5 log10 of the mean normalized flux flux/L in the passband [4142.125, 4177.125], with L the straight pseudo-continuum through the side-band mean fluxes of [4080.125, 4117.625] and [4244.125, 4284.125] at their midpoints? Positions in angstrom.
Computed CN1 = 0.06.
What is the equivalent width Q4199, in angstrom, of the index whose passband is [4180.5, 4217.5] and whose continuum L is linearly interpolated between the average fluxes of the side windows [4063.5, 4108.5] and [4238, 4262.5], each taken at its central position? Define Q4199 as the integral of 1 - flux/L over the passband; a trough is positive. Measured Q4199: 2.2 angstrom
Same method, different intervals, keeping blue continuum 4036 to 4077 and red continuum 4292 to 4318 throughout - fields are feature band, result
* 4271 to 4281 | -1.14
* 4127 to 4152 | -1.35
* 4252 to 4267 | -3.06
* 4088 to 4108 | -0.50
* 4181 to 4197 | -0.75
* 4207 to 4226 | -3.43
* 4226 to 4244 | -2.43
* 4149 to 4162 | -0.37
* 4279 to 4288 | -1.54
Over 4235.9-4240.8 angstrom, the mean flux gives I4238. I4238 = 46.2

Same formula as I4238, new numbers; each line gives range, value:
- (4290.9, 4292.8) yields 44.2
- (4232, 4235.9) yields 45.4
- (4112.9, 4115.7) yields 41.4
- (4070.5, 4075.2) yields 41.2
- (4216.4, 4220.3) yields 49.7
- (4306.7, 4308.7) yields 32.9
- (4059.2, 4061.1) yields 37.5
